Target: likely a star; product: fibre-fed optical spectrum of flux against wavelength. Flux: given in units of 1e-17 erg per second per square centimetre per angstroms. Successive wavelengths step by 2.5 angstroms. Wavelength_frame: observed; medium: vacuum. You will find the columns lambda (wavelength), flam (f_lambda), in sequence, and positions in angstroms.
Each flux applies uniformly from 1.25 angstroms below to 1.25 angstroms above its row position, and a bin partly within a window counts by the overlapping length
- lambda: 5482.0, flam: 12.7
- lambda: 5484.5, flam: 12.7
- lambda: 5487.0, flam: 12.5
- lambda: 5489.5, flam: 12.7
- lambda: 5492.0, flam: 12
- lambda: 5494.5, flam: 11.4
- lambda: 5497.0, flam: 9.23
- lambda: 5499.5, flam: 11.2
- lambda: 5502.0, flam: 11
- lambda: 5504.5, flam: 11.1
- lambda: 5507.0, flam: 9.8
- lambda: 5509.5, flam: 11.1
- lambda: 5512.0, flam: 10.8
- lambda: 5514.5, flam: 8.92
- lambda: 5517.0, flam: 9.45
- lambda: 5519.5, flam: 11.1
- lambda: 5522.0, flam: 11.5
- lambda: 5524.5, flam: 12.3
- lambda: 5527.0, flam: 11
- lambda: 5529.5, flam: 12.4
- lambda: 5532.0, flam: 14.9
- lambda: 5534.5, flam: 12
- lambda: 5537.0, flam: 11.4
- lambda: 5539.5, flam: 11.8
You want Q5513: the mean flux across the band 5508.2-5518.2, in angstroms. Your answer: 10.1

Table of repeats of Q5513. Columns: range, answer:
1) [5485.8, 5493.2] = 12.4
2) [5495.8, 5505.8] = 10.6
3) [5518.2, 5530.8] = 11.7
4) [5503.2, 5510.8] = 10.7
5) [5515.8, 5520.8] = 10.3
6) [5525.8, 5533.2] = 12.8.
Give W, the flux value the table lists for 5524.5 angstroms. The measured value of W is 12.3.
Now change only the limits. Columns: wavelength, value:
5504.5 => 11.1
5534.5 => 12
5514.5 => 8.92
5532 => 14.9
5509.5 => 11.1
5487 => 12.5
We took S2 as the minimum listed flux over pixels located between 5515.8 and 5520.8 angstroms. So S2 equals 9.45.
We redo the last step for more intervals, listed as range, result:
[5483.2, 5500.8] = 9.23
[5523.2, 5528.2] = 11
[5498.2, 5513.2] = 9.8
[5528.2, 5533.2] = 12.4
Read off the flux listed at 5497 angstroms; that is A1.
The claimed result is 9.23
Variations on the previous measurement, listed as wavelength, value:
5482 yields 12.7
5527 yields 11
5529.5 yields 12.4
